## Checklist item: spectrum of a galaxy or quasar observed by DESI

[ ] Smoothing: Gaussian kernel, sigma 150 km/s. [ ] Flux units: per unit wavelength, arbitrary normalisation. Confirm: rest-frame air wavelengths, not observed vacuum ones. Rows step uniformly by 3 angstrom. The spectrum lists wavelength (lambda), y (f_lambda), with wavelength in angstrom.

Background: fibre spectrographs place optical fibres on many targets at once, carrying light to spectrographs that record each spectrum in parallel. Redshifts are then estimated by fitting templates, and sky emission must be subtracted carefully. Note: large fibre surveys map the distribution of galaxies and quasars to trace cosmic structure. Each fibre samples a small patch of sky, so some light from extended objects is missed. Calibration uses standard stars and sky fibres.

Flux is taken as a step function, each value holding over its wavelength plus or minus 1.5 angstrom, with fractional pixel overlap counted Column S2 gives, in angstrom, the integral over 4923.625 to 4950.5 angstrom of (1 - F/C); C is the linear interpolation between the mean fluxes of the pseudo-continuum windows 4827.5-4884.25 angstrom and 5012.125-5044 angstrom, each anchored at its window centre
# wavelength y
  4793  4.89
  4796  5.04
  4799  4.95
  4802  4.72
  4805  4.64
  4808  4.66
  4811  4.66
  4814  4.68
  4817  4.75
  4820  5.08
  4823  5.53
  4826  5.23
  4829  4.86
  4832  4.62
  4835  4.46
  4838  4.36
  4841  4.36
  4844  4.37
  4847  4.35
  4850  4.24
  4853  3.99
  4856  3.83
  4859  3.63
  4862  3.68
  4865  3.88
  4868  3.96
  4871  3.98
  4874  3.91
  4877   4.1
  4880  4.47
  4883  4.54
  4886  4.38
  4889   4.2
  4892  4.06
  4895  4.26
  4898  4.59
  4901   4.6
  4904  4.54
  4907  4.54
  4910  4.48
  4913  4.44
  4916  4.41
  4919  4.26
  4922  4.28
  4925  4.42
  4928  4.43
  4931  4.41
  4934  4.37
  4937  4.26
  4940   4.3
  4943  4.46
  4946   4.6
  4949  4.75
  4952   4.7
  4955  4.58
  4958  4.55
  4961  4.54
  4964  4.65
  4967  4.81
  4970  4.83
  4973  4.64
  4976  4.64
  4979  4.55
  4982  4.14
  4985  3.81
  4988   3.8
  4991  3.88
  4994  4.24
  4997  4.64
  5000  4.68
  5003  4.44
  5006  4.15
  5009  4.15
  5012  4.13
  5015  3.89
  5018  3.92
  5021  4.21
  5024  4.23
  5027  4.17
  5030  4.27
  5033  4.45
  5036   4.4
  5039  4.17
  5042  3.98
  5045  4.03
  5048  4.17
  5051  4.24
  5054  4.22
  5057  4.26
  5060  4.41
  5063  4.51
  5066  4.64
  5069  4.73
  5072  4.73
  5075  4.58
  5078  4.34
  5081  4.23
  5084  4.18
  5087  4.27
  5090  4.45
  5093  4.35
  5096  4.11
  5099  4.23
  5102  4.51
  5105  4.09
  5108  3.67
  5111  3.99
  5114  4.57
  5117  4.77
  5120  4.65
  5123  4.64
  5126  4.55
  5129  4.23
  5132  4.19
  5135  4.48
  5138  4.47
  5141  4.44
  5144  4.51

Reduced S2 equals -1.7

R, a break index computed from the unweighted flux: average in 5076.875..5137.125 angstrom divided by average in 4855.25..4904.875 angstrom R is 1.04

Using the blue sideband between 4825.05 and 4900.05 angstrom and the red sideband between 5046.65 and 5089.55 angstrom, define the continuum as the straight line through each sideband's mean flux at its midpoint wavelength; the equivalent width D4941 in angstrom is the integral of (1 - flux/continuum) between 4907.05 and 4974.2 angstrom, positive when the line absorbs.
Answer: -3.2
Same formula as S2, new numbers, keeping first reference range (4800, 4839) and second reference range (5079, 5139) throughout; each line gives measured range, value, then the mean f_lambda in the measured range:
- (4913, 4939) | 1.5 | 4.36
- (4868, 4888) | 2.1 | 4.21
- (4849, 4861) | 2.1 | 3.9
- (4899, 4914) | 0.4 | 4.53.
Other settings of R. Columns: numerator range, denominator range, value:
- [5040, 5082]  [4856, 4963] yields 1.01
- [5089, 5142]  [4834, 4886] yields 1.05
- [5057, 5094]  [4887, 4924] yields 1.01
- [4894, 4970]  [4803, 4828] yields 0.92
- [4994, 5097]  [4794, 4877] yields 0.97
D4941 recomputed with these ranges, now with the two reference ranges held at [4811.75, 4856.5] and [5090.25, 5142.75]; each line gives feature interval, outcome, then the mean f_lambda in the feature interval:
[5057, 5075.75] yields -0.76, 4.57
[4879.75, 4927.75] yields 1.42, 4.4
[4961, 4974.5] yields -0.69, 4.71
